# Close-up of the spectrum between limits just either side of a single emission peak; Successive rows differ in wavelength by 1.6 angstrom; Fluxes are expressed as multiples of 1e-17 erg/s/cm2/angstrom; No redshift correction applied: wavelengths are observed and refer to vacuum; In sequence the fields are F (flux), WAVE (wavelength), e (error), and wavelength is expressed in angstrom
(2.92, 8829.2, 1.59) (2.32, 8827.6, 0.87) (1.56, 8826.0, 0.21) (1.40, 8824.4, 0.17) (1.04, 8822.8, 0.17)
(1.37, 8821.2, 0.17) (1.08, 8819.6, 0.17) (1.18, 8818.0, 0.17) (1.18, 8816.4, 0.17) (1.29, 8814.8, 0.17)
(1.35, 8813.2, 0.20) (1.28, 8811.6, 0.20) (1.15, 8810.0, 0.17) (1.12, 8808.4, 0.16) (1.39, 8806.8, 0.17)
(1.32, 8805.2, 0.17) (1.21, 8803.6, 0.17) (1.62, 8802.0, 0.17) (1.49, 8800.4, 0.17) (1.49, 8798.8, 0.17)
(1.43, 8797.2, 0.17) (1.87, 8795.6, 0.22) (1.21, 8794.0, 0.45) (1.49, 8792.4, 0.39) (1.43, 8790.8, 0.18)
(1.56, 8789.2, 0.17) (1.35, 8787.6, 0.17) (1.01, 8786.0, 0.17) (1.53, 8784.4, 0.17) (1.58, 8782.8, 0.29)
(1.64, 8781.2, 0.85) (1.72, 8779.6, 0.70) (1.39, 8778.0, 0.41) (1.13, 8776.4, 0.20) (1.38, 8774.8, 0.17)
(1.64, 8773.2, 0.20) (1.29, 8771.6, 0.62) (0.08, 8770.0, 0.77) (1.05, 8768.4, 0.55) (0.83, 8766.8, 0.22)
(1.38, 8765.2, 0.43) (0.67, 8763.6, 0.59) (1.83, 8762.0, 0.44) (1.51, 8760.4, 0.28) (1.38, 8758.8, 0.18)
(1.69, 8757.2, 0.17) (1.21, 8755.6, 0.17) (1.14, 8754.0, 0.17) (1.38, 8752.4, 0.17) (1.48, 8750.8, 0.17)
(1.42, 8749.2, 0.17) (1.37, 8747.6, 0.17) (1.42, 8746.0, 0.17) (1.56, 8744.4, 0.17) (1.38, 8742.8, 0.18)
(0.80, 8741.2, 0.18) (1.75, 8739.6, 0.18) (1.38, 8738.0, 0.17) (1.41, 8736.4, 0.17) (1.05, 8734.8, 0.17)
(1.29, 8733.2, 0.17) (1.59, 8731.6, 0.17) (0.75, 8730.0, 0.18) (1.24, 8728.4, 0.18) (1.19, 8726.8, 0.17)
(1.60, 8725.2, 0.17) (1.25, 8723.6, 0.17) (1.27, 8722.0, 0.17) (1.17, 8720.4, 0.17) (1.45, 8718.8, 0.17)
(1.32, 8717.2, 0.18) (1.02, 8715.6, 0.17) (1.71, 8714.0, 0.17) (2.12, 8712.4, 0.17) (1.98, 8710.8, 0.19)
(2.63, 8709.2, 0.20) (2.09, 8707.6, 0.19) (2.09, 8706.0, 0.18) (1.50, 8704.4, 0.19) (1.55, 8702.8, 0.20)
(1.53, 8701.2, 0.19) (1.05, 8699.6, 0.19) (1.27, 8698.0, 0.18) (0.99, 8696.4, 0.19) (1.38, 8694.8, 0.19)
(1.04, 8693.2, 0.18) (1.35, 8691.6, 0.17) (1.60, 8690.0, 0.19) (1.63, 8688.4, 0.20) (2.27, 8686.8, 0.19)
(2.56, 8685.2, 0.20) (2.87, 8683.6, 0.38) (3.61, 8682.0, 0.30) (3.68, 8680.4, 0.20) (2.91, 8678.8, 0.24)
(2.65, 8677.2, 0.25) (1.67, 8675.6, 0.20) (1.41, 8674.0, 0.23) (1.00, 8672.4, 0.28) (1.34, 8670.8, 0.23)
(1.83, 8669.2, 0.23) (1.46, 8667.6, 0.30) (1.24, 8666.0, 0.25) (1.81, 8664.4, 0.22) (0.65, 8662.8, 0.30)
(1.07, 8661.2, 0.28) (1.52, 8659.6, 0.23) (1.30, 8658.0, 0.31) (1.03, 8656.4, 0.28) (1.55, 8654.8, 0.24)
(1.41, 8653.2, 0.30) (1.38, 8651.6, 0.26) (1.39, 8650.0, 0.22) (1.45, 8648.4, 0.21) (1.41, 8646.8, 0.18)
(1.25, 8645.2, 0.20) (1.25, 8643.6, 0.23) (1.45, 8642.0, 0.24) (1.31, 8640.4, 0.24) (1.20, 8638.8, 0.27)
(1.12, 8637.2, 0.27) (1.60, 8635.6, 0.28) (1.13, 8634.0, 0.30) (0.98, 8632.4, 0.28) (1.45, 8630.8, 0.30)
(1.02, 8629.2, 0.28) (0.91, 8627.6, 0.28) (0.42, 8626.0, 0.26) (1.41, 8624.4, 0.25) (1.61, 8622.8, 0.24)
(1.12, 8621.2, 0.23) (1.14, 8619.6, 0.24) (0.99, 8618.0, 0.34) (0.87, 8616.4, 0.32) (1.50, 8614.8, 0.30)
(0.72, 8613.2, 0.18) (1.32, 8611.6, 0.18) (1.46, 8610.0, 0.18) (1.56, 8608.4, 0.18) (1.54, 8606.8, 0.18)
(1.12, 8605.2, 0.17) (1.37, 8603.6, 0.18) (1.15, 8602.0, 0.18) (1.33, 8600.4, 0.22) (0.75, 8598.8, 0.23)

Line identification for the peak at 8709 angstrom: [N II] 6583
